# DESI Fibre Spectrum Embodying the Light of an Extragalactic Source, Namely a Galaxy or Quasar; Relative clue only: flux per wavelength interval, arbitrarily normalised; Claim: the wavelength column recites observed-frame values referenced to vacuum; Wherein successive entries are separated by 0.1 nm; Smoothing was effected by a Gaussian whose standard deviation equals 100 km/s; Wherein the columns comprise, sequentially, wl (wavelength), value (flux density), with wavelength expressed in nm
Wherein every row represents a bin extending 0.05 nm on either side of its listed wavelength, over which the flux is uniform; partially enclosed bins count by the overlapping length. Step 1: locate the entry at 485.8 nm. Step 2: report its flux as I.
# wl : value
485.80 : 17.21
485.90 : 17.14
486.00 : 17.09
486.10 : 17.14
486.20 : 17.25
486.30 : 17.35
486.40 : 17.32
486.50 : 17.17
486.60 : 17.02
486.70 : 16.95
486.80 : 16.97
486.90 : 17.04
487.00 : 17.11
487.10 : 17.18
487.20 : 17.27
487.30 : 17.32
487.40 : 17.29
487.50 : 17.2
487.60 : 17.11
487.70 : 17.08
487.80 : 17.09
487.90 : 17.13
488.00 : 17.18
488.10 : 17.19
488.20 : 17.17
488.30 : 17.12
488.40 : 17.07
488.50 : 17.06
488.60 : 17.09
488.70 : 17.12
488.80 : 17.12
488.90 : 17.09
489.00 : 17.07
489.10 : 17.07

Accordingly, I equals 17.21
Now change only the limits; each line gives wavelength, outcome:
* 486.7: 16.95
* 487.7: 17.08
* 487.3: 17.32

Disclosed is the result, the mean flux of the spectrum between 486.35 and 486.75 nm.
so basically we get 17.1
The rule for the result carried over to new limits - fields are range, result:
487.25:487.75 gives 17.2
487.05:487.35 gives 17.3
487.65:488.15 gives 17.1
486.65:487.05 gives 17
